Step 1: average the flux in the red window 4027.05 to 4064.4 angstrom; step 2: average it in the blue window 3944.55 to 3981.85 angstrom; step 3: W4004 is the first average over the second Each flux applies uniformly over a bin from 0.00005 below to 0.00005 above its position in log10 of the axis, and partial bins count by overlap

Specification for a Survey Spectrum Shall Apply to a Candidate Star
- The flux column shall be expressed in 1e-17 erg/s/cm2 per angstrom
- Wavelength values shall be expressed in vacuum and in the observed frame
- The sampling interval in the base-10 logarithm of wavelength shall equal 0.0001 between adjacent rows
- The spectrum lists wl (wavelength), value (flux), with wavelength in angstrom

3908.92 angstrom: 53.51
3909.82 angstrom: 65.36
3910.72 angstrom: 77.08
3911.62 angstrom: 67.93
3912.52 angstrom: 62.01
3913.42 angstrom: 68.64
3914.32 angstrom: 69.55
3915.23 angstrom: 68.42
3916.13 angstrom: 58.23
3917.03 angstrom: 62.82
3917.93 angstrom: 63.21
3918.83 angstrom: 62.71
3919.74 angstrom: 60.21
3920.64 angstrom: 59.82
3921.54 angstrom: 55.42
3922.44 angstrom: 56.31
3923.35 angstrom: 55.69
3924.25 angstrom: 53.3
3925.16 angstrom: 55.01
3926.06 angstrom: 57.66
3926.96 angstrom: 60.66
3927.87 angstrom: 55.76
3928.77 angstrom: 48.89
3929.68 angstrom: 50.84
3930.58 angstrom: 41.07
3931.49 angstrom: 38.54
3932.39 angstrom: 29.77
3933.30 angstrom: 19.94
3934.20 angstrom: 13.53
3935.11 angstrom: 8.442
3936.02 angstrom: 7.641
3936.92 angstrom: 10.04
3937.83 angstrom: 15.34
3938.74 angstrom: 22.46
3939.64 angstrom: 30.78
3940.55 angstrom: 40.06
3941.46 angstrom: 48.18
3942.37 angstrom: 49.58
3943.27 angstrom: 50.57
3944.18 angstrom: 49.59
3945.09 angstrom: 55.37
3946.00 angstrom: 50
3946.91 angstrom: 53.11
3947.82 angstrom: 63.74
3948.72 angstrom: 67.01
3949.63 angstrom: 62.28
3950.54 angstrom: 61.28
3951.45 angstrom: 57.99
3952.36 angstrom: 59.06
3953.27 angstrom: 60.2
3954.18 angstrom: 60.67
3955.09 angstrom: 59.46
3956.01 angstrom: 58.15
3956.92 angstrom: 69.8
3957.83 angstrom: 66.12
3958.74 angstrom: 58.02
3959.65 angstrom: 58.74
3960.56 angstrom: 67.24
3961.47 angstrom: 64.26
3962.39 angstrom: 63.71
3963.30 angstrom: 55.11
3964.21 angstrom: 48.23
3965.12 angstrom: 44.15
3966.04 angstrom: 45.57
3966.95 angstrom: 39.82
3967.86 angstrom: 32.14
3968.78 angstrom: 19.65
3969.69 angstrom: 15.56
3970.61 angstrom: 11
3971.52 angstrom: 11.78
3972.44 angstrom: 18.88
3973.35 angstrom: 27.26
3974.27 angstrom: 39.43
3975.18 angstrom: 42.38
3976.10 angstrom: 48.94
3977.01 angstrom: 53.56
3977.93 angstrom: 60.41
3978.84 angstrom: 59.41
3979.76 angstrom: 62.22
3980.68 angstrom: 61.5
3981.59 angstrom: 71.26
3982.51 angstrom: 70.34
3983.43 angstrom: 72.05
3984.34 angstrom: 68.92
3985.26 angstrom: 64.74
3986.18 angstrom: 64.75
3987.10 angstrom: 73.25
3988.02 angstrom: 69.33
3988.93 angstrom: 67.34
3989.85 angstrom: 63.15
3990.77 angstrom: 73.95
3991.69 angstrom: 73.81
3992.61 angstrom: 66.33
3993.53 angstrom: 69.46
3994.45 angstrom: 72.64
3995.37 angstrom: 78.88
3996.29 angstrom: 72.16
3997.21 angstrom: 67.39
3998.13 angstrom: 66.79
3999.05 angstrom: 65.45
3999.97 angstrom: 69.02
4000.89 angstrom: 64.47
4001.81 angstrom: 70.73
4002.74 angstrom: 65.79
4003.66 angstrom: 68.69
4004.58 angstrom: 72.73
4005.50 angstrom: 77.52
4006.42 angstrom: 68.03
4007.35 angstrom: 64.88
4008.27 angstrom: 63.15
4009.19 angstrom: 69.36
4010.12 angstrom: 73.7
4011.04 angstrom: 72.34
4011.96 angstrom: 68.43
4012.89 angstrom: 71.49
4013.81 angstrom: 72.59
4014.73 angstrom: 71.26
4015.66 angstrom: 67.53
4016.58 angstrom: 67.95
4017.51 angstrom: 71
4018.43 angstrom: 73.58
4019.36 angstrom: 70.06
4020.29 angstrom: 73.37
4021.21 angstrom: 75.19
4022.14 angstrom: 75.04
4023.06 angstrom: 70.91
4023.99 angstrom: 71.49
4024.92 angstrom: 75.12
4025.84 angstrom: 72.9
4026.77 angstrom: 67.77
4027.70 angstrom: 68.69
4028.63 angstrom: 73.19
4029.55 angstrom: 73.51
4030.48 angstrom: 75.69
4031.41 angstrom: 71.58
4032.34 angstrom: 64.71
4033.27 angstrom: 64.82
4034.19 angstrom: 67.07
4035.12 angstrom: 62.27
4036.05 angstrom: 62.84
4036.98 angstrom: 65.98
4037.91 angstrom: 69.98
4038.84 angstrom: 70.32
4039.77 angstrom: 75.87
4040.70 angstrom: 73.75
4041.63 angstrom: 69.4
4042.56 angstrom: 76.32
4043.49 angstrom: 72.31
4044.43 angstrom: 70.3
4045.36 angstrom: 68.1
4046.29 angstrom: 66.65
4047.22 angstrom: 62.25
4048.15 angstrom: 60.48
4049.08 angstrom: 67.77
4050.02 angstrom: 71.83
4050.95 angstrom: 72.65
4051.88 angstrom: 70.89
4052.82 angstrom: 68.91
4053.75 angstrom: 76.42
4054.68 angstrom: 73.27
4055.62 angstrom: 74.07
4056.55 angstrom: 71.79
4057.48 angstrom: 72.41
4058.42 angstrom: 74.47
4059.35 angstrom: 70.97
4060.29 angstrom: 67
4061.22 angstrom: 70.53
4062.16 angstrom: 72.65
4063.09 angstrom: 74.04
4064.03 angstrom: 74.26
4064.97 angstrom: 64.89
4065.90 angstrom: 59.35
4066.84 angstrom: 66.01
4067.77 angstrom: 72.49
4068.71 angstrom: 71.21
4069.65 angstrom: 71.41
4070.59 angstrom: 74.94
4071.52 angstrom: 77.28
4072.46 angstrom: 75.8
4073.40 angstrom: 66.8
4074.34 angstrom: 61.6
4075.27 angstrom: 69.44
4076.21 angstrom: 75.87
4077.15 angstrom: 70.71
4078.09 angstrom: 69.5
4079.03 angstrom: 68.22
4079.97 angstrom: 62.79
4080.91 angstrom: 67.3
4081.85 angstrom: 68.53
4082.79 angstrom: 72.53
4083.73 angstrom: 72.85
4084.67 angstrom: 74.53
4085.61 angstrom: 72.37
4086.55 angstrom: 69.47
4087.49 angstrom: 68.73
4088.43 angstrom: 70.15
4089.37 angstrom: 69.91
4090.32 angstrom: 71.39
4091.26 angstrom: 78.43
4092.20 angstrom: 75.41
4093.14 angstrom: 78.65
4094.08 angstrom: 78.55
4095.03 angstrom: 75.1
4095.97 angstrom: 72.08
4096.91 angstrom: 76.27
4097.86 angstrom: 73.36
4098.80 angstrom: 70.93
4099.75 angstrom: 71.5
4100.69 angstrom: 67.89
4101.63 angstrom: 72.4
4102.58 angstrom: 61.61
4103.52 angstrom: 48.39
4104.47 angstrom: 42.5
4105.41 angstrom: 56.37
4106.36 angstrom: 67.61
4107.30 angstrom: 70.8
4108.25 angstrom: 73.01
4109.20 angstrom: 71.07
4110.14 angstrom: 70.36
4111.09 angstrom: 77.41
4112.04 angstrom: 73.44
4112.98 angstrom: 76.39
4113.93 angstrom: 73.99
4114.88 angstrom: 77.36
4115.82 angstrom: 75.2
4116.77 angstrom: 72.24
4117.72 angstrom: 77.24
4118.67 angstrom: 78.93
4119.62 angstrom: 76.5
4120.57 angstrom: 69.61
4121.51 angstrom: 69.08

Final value 1.38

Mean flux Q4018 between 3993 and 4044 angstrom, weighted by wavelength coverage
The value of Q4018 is 70.3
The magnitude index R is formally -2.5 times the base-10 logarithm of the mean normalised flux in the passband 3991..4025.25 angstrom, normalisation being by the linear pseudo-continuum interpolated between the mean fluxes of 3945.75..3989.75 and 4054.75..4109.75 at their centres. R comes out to -0.18 mag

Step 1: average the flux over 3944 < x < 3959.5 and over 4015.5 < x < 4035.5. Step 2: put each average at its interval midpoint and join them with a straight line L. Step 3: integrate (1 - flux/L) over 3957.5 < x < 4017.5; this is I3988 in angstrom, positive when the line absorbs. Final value 5.0 angstrom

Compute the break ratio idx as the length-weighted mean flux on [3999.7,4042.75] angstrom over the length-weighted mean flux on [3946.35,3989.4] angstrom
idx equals 1.3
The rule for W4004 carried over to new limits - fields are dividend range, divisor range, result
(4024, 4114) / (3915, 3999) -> 1.34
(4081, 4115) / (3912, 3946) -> 1.52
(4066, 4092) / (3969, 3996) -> 1.26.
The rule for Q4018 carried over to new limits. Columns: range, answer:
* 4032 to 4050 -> 68.1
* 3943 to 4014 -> 59.2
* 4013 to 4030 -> 71.8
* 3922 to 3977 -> 44.8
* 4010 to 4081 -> 70.4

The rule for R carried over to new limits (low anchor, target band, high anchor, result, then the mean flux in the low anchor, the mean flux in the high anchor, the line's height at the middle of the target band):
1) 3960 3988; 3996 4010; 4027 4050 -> -0.18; 49.6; 68.9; 58.3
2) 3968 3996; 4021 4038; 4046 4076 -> -0.09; 54.9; 70.2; 64.1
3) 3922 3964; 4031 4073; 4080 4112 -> -0.10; 48.7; 69.9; 63.8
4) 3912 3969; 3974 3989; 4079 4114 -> -0.12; 50.3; 70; 55.5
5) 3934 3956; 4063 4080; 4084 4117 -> -0.06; 44.7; 70.7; 65.9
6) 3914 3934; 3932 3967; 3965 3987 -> 0.05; 53.2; 46.6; 49.9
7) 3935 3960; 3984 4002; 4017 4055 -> -0.16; 48.9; 70.3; 59.9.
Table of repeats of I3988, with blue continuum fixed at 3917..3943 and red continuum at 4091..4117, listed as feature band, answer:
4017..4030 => -3.3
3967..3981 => 3.4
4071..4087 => -0.9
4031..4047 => -2.4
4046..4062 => -2.0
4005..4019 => -3.7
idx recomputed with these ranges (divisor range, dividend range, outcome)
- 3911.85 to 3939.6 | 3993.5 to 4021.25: 1.51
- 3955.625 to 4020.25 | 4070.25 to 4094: 1.18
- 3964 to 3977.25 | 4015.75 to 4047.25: 2.16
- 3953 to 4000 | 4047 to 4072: 1.25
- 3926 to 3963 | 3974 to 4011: 1.39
